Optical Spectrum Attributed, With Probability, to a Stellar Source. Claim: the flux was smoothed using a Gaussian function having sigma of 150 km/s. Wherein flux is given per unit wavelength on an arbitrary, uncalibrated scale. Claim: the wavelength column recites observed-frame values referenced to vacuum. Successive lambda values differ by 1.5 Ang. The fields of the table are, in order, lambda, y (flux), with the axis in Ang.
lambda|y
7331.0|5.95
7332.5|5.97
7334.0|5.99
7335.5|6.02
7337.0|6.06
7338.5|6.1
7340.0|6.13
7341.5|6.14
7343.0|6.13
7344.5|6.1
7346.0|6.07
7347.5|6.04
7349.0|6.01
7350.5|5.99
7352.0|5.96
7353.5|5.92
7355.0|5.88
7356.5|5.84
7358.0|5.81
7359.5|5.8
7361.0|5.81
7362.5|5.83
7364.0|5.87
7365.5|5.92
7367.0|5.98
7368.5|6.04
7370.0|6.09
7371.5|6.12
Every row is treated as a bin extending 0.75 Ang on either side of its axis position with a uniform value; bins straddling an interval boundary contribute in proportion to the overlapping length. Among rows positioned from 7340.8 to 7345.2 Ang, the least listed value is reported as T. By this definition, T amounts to 6.1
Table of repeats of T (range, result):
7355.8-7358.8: 5.81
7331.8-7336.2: 5.97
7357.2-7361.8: 5.8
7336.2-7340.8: 6.06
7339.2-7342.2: 6.13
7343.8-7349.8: 6.01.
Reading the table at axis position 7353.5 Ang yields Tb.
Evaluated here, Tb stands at 5.92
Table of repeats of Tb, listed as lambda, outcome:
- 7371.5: 6.12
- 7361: 5.81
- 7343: 6.13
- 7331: 5.95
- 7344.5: 6.1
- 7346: 6.07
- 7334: 5.99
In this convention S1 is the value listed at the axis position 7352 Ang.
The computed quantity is 5.96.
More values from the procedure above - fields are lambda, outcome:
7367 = 5.98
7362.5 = 5.83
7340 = 6.13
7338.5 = 6.1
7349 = 6.01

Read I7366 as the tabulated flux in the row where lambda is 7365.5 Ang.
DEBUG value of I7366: 5.92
